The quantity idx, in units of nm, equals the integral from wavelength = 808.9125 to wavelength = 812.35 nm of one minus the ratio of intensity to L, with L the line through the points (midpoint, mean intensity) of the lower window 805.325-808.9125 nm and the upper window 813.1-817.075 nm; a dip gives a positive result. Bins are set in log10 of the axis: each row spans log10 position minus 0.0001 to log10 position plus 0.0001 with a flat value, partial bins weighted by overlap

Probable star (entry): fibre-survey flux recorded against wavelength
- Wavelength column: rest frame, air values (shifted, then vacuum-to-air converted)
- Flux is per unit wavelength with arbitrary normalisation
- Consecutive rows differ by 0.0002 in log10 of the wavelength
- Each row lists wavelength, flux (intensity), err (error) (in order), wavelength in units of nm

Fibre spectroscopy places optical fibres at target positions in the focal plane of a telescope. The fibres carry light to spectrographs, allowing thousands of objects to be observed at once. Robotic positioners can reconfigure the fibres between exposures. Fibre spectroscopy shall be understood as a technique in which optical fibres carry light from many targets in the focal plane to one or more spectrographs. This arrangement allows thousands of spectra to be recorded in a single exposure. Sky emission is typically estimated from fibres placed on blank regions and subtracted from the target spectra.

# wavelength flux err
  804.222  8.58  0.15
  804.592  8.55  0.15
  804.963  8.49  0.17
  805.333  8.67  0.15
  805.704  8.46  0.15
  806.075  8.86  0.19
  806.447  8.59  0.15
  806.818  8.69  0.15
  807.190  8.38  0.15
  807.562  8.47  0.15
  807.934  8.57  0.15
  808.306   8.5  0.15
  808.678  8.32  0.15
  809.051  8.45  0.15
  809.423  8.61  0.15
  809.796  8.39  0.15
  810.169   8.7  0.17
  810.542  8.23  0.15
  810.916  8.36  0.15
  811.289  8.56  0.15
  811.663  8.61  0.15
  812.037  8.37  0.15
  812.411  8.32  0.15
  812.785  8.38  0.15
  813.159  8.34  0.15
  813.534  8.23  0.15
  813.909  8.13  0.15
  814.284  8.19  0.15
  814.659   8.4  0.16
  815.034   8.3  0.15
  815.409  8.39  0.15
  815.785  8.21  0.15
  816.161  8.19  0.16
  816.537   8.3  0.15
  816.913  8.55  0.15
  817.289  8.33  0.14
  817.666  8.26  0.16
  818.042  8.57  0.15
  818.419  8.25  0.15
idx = -0.02 nm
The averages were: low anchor 8.54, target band 8.47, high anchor 8.29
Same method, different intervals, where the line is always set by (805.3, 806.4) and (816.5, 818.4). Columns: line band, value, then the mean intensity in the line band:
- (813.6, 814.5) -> 0.03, 8.17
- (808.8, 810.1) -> 0.01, 8.49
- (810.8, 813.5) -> 0.03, 8.41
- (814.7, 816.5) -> 0.03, 8.29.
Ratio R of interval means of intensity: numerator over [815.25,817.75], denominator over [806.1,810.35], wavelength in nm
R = 1.0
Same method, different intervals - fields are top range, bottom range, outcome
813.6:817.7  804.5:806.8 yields 0.96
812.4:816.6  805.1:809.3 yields 0.97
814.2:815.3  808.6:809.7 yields 0.98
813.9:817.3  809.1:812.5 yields 0.98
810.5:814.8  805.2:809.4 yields 0.98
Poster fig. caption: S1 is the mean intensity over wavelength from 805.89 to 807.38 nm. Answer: 8.62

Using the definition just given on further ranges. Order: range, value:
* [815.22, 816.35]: 8.26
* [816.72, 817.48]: 8.44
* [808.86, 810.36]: 8.54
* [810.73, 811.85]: 8.51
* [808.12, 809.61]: 8.47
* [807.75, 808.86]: 8.47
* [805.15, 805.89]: 8.57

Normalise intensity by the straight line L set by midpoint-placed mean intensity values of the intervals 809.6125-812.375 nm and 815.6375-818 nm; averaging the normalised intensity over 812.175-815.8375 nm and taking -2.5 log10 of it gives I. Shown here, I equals 0.01 mag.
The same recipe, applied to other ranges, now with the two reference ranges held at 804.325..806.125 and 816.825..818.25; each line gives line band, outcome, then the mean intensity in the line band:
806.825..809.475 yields 0.01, 8.48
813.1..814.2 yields 0.03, 8.21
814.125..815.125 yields 0.02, 8.3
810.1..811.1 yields 0.02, 8.39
